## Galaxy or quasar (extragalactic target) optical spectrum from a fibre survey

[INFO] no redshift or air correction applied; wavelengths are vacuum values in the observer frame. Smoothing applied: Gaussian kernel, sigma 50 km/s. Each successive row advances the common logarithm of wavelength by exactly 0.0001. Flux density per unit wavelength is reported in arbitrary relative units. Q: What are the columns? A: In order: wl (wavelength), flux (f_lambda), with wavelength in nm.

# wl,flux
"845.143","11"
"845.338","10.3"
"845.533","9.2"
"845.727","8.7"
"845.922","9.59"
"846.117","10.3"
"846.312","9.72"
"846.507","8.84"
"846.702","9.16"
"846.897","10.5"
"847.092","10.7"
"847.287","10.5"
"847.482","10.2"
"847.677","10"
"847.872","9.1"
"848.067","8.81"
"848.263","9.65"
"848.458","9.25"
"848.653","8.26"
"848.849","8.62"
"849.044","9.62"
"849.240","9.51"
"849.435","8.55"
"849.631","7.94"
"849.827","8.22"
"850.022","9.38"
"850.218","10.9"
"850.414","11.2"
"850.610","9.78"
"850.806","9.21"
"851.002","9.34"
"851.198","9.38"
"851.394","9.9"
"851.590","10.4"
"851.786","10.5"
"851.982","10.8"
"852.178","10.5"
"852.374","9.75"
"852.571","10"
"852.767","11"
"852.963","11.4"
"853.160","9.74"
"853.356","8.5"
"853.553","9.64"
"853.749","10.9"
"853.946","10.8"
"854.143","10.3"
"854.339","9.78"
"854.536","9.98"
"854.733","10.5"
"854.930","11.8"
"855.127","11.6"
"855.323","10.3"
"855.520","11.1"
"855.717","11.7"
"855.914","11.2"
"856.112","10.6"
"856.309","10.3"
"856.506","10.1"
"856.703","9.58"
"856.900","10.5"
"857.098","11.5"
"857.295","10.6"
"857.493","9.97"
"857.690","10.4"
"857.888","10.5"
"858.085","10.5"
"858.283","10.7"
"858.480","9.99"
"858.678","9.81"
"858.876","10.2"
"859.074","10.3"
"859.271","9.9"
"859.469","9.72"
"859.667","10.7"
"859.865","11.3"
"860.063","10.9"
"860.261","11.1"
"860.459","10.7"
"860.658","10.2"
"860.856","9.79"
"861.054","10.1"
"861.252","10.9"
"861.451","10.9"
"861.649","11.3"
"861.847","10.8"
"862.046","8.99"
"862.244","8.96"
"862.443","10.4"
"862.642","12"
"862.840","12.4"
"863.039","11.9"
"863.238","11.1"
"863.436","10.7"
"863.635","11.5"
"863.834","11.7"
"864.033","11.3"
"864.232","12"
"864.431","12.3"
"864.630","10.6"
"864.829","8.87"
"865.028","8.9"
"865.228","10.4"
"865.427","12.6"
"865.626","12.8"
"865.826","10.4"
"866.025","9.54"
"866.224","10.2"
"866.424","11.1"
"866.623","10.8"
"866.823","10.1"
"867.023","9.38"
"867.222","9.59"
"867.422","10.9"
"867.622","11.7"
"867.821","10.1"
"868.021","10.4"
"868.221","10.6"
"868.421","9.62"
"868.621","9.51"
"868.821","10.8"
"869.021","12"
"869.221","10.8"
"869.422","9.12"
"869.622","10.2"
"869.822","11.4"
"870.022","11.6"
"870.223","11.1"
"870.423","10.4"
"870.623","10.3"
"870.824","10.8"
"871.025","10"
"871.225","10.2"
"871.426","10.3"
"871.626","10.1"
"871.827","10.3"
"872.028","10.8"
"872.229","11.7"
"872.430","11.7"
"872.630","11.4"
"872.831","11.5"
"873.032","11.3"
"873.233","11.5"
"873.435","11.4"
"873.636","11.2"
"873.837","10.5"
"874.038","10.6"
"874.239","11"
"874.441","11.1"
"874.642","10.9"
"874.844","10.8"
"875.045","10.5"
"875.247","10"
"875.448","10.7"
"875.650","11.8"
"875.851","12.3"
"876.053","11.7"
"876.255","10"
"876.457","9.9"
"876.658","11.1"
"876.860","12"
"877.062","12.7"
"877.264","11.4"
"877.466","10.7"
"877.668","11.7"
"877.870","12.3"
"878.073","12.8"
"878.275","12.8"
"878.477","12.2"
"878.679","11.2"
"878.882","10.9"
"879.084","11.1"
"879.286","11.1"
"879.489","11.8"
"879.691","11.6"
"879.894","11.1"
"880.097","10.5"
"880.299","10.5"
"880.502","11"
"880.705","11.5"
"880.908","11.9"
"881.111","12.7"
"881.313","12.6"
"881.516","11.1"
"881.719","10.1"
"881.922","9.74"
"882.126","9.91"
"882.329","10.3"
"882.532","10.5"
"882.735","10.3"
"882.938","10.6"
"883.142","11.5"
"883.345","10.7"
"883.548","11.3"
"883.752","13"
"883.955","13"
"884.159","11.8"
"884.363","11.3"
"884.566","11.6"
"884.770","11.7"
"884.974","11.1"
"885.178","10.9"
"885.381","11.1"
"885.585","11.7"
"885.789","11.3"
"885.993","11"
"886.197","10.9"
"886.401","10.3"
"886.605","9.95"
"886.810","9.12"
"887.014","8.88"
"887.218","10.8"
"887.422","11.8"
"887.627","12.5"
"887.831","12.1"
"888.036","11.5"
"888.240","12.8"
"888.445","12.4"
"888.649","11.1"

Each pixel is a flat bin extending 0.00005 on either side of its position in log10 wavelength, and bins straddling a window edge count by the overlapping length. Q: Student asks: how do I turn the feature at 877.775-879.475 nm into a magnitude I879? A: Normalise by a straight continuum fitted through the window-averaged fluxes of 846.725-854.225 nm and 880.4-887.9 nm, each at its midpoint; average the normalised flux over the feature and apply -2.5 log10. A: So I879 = -0.085 mag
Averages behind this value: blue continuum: 9.8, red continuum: 11.1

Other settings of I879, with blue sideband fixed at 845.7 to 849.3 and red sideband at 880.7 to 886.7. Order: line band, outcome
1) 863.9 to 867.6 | -0.03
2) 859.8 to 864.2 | -0.07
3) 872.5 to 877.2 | -0.04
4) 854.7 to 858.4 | -0.08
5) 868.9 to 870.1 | -0.03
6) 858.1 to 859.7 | -0.01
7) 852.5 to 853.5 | -0.03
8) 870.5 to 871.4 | 0.03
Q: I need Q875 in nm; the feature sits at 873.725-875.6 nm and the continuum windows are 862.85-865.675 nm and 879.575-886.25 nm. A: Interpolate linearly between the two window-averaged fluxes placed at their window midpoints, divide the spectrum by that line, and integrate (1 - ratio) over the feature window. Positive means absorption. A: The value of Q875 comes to 0.08 nm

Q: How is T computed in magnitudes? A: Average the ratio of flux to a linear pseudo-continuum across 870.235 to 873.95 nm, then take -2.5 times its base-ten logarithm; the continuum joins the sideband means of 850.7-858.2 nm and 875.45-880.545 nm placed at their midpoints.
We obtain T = 0.031 mag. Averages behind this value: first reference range 10.4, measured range 10.9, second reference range 11.4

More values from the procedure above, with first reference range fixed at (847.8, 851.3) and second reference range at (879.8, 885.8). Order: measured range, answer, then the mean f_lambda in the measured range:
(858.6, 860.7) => -0.06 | 10.4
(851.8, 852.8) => -0.11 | 10.4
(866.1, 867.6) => -0.01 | 10.4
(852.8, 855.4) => -0.10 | 10.4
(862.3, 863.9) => -0.13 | 11.4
